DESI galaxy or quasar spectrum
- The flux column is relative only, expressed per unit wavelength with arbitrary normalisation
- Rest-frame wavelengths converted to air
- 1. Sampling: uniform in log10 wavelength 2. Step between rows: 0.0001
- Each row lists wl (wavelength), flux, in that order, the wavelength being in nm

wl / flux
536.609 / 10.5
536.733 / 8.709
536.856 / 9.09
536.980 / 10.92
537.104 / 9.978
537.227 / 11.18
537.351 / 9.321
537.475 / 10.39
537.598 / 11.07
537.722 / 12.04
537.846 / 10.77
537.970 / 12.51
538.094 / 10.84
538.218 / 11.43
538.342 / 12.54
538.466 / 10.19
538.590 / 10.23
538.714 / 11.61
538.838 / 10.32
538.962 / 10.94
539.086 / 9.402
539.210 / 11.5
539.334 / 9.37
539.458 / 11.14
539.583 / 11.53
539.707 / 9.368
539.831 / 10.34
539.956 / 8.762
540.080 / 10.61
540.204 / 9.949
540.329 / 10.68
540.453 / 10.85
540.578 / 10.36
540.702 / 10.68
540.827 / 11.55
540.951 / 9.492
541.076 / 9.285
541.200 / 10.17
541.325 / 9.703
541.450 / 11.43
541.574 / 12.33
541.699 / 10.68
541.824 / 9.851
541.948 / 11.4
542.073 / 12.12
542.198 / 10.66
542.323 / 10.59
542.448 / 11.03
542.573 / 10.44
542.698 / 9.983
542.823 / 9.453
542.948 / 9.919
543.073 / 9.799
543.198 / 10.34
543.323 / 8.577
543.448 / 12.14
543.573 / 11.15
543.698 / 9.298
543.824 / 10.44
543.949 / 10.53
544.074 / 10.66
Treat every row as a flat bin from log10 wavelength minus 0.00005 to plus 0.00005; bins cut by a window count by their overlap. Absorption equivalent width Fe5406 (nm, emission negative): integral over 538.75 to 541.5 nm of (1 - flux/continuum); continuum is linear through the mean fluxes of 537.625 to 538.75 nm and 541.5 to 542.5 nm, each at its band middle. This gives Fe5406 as 0.212 nm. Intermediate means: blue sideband 11.3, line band 10.3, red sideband 11.1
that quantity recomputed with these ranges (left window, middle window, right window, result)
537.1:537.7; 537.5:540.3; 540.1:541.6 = -0.06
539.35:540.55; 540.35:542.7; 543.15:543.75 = -0.08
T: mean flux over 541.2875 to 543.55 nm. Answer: 10.6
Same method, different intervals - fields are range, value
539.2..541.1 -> 10.3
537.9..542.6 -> 10.7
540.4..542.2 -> 10.7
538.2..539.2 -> 10.8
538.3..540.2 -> 10.5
